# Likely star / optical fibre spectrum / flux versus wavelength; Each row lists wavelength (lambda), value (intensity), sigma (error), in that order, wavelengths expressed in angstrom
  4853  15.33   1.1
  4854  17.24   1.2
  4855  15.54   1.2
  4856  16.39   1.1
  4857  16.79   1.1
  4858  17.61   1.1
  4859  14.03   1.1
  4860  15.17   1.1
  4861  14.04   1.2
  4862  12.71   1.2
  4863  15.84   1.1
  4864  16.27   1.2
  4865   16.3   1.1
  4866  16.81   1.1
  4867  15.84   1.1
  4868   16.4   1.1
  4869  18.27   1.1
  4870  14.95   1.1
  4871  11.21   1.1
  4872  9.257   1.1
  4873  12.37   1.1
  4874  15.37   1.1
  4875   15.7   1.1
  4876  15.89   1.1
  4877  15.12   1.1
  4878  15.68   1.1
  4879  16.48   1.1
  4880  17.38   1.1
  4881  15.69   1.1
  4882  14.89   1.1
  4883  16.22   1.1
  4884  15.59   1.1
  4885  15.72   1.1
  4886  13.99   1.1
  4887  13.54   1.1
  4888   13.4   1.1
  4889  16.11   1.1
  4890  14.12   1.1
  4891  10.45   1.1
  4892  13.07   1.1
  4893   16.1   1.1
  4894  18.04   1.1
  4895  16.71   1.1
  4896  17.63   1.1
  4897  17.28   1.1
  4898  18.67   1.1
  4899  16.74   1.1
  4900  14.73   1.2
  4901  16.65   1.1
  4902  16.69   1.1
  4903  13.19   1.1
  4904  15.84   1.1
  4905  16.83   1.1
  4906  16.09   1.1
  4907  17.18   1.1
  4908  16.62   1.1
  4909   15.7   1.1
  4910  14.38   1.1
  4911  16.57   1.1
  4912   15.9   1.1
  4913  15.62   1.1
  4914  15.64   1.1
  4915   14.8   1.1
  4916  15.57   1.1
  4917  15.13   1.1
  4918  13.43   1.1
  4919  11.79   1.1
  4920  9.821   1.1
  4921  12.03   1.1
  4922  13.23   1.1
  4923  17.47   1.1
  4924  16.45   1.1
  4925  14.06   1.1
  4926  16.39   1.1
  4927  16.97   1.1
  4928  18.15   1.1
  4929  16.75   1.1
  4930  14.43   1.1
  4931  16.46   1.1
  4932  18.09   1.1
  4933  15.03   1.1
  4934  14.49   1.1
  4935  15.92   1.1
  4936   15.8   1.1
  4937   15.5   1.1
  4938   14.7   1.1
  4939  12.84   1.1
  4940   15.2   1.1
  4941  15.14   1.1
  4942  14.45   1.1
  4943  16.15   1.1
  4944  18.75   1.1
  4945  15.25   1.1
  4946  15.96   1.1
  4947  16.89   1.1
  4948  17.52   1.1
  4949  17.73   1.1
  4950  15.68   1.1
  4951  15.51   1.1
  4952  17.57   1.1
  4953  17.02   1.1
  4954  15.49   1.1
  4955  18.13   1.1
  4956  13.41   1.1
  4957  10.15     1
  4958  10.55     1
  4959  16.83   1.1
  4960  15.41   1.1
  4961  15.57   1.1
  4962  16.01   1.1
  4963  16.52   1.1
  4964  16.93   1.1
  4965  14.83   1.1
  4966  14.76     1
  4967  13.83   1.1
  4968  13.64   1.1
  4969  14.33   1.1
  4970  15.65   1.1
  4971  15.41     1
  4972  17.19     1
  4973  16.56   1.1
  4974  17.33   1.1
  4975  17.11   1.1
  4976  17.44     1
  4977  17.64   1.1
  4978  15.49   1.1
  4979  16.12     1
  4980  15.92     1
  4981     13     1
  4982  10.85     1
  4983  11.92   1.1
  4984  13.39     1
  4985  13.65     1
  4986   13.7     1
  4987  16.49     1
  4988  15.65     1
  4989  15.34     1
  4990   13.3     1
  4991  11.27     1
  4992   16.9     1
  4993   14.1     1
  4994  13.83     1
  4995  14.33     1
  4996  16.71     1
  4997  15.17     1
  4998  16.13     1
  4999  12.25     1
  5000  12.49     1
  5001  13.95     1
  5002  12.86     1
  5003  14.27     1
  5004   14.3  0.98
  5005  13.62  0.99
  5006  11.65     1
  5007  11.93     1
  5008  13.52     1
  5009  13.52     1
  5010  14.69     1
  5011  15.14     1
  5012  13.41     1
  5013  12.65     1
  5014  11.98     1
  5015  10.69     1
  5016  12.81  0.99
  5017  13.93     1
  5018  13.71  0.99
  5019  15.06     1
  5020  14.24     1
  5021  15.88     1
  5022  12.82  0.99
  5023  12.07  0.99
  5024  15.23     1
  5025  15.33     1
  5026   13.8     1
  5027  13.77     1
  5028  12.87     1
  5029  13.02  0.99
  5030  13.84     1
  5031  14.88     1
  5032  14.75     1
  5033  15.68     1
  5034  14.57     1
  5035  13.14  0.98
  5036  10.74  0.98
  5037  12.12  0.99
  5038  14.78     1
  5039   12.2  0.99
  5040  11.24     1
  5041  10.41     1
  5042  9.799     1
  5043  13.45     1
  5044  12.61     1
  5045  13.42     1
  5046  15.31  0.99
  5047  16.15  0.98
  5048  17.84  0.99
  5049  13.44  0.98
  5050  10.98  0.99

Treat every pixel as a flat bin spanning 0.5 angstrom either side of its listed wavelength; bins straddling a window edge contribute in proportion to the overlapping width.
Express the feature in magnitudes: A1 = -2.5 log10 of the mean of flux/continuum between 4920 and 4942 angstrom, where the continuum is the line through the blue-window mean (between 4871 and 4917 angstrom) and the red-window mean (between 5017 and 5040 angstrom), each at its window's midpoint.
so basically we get -0.03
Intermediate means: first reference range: 15.4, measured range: 15.3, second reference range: 13.8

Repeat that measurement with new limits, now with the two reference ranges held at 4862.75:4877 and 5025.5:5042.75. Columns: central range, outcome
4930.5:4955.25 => -0.14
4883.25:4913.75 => -0.07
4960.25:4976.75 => -0.15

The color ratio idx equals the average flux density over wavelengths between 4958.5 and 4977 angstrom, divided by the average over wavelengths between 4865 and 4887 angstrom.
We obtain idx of 1.0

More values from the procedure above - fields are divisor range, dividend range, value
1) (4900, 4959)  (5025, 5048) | 0.87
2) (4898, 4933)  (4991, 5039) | 0.89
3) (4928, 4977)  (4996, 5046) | 0.86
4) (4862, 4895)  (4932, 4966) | 1.03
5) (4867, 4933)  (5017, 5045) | 0.87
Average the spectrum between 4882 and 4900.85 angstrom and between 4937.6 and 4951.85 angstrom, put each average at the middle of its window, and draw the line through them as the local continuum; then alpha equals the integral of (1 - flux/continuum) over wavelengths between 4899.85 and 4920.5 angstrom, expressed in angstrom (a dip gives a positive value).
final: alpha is 0.6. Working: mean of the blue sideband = 15.5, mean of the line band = 15.2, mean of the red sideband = 15.9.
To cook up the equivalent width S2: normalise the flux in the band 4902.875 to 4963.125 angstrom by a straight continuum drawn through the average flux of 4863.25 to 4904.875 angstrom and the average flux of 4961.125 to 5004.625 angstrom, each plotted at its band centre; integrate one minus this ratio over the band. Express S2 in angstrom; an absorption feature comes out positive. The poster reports -1.3 angstrom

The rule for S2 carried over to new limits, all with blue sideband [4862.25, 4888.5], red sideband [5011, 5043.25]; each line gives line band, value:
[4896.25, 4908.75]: -1.3 angstrom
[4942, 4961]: -2.0 angstrom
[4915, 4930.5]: -0.2 angstrom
